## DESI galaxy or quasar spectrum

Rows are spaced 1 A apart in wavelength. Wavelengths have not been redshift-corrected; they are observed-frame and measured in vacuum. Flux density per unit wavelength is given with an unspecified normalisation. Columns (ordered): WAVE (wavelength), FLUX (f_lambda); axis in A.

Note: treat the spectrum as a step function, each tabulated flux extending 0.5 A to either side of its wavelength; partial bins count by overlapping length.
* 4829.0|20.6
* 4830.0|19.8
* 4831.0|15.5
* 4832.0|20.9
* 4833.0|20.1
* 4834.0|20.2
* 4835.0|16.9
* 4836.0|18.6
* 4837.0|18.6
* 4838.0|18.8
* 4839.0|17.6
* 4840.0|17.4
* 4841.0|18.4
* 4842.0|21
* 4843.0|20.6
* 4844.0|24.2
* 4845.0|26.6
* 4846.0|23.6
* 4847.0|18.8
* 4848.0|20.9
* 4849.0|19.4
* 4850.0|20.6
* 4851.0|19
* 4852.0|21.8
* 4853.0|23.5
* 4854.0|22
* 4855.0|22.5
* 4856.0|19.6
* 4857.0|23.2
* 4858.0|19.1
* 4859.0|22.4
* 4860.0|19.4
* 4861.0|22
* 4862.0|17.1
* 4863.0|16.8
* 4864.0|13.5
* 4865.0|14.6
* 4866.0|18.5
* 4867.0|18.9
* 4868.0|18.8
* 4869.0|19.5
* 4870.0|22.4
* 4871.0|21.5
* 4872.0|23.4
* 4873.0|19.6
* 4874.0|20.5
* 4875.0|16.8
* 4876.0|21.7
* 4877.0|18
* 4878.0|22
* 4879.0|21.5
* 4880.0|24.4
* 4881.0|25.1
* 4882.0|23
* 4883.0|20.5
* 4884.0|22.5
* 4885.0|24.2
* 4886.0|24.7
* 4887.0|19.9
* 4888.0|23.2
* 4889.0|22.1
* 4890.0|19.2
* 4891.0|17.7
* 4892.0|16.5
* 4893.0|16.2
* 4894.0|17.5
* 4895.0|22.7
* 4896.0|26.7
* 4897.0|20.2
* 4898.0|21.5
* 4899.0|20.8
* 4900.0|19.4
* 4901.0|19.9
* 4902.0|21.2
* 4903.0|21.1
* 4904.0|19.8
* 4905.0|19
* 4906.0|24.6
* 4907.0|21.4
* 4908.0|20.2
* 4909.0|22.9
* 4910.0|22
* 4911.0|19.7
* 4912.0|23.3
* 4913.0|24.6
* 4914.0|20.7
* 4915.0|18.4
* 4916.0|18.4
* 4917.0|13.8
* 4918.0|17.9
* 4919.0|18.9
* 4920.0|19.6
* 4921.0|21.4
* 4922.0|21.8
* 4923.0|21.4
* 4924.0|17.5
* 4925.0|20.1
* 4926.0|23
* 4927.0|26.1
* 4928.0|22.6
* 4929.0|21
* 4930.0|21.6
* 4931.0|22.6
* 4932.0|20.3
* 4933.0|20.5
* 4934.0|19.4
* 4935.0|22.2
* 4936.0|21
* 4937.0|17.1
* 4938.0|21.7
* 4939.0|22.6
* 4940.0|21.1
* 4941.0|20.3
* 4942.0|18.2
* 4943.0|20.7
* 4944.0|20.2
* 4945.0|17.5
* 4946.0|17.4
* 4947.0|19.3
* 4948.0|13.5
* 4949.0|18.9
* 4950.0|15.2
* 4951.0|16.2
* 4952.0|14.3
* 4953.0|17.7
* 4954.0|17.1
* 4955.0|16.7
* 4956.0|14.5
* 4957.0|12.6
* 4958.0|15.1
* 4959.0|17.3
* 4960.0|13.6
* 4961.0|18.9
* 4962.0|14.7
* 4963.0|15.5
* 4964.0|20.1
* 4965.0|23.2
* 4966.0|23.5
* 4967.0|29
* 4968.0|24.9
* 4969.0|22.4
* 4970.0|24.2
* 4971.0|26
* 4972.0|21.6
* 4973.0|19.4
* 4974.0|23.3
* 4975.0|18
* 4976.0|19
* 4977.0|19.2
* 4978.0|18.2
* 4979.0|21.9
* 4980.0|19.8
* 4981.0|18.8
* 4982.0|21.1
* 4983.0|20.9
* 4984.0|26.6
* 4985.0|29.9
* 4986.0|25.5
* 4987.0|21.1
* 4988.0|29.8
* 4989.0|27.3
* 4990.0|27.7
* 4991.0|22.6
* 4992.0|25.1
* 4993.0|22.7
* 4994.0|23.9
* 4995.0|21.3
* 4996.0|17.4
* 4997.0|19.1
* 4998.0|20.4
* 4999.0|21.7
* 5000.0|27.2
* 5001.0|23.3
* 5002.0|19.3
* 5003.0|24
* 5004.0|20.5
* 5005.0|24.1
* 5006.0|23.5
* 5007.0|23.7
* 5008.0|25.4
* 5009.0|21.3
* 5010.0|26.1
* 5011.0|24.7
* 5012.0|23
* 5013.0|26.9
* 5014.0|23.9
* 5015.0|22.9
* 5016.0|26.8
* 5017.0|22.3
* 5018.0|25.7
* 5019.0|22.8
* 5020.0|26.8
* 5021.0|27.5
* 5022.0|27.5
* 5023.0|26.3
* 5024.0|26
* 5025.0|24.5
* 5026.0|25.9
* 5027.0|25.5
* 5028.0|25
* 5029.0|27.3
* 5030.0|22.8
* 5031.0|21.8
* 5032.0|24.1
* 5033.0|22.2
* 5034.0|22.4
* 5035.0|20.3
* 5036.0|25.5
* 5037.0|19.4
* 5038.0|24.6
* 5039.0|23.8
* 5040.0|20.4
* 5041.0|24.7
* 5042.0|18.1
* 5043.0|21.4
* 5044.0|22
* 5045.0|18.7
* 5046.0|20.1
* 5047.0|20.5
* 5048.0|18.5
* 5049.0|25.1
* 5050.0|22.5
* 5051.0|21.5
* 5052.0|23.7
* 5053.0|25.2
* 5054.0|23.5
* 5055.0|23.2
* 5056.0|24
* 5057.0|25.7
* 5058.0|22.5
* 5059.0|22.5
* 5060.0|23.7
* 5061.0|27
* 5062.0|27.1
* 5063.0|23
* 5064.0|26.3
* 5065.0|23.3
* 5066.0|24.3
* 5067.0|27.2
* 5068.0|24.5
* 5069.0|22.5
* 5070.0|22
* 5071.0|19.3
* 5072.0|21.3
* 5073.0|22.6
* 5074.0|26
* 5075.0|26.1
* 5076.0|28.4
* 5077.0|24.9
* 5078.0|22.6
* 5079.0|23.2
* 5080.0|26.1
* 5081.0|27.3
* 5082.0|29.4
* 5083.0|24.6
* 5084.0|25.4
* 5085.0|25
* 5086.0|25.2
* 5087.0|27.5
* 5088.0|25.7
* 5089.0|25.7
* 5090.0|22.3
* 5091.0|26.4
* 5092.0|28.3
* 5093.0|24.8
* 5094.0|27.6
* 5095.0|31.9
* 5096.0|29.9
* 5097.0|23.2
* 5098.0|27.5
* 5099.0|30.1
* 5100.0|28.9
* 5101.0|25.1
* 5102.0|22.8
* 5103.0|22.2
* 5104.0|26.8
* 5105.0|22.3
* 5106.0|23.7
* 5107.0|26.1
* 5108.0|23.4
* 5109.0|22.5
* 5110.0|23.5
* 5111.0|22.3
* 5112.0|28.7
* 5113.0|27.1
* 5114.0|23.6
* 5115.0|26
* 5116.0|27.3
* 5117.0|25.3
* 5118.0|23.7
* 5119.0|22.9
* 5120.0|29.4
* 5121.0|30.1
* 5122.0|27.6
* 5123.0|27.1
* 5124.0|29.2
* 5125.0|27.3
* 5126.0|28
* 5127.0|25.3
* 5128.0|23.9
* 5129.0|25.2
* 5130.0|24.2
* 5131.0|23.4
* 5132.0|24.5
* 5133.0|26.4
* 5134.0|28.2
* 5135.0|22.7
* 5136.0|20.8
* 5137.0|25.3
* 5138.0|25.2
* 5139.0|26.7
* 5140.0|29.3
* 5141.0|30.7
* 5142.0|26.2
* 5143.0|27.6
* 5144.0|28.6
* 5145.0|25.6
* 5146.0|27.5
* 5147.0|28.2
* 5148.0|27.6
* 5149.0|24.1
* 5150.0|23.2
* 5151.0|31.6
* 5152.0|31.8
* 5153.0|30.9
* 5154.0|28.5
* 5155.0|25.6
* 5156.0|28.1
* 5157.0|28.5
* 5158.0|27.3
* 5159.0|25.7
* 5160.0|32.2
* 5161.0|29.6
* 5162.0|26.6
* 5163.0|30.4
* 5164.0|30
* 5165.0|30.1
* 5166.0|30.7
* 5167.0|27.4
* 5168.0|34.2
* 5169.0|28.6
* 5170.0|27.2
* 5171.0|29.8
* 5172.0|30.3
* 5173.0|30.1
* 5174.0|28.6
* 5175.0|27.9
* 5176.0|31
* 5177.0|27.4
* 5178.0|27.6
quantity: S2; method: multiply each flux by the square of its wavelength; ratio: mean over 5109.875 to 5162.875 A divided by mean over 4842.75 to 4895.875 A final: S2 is 1.4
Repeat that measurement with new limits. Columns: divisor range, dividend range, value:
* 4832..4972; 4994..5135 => 1.30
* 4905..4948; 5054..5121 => 1.31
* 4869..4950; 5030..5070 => 1.18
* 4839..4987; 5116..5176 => 1.48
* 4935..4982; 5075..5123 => 1.42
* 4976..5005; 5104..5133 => 1.18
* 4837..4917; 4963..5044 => 1.19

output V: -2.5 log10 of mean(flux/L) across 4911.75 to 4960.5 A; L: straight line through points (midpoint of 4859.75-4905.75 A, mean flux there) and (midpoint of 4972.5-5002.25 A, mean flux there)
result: 0.12 mag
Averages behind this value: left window 20.4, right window 22.4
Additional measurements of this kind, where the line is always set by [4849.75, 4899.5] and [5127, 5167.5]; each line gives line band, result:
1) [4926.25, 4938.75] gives 0.029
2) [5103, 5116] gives 0.070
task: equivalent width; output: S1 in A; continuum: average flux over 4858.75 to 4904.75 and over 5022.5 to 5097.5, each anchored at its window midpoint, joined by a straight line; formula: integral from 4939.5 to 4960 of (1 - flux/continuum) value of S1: 4.4 A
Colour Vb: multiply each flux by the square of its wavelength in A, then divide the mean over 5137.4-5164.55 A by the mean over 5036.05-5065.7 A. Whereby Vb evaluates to 1.27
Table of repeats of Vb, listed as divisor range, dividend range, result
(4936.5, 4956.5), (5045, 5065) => 1.35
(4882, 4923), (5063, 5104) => 1.32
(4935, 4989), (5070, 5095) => 1.33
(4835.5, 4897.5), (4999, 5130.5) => 1.30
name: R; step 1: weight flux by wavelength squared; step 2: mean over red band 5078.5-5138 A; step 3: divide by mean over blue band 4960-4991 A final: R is 1.2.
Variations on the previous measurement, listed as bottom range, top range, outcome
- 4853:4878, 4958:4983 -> 1.08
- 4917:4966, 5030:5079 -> 1.28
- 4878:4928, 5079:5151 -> 1.35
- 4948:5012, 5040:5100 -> 1.20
